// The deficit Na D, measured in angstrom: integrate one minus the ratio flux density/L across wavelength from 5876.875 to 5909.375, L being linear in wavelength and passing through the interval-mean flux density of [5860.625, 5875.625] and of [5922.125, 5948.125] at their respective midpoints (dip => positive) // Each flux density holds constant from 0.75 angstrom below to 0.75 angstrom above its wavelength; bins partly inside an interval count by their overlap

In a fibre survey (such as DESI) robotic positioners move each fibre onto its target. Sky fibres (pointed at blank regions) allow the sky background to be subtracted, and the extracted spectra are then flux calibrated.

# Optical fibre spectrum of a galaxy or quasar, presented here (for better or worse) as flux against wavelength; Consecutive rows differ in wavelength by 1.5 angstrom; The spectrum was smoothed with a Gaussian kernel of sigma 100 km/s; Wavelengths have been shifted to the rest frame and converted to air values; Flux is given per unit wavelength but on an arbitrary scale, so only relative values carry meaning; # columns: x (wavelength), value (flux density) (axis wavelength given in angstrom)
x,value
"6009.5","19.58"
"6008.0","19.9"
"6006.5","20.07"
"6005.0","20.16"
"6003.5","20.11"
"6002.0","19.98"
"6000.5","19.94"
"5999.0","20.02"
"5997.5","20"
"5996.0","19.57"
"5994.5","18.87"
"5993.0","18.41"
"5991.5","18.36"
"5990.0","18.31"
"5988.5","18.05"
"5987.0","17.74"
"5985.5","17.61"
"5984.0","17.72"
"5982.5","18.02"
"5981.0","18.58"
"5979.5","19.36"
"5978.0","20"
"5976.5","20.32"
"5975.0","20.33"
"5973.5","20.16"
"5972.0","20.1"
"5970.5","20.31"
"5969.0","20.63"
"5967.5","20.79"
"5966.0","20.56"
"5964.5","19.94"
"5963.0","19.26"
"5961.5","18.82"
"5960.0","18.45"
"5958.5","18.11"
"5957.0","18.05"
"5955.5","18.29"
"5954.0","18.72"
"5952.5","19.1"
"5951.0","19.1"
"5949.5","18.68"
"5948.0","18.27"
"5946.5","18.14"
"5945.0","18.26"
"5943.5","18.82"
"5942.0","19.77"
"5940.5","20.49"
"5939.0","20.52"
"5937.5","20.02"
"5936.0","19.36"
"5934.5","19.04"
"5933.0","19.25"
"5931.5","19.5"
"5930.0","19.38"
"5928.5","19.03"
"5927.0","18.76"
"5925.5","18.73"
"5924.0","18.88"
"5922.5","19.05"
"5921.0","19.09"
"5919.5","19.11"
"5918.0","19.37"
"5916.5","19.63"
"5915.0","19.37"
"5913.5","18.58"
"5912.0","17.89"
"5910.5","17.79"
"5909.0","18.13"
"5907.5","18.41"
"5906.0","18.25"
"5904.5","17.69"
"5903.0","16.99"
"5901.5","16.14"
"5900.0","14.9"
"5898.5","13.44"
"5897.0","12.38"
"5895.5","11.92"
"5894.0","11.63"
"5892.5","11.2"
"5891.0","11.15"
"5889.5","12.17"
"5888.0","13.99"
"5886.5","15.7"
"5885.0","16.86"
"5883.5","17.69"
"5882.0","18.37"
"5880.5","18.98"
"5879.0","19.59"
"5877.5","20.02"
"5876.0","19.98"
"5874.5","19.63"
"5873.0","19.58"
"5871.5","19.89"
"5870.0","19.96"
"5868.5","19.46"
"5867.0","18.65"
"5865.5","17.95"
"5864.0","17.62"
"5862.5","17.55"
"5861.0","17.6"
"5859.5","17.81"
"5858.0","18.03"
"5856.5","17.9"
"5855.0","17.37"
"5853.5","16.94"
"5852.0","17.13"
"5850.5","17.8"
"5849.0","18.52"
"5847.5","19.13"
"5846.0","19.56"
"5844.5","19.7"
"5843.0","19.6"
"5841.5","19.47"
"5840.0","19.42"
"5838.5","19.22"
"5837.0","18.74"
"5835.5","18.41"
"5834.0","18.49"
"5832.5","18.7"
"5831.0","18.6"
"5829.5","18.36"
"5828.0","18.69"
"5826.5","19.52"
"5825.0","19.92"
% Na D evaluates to 5.7 angstrom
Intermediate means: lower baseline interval 18.8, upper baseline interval 19.2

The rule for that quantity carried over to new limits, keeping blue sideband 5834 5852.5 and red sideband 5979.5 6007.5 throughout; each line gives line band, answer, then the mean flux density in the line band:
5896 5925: 2.1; 17.6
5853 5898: 4.8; 16.9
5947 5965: 0.2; 18.7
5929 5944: -0.5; 19.6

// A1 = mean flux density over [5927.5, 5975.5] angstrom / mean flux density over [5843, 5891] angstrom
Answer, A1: 1.07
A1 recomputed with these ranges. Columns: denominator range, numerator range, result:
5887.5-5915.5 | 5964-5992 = 1.26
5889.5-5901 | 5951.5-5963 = 1.49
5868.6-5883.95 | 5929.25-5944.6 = 1.01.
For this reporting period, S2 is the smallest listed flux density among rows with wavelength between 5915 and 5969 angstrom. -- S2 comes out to 18.05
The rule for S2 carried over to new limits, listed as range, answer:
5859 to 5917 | 11.15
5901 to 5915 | 16.14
